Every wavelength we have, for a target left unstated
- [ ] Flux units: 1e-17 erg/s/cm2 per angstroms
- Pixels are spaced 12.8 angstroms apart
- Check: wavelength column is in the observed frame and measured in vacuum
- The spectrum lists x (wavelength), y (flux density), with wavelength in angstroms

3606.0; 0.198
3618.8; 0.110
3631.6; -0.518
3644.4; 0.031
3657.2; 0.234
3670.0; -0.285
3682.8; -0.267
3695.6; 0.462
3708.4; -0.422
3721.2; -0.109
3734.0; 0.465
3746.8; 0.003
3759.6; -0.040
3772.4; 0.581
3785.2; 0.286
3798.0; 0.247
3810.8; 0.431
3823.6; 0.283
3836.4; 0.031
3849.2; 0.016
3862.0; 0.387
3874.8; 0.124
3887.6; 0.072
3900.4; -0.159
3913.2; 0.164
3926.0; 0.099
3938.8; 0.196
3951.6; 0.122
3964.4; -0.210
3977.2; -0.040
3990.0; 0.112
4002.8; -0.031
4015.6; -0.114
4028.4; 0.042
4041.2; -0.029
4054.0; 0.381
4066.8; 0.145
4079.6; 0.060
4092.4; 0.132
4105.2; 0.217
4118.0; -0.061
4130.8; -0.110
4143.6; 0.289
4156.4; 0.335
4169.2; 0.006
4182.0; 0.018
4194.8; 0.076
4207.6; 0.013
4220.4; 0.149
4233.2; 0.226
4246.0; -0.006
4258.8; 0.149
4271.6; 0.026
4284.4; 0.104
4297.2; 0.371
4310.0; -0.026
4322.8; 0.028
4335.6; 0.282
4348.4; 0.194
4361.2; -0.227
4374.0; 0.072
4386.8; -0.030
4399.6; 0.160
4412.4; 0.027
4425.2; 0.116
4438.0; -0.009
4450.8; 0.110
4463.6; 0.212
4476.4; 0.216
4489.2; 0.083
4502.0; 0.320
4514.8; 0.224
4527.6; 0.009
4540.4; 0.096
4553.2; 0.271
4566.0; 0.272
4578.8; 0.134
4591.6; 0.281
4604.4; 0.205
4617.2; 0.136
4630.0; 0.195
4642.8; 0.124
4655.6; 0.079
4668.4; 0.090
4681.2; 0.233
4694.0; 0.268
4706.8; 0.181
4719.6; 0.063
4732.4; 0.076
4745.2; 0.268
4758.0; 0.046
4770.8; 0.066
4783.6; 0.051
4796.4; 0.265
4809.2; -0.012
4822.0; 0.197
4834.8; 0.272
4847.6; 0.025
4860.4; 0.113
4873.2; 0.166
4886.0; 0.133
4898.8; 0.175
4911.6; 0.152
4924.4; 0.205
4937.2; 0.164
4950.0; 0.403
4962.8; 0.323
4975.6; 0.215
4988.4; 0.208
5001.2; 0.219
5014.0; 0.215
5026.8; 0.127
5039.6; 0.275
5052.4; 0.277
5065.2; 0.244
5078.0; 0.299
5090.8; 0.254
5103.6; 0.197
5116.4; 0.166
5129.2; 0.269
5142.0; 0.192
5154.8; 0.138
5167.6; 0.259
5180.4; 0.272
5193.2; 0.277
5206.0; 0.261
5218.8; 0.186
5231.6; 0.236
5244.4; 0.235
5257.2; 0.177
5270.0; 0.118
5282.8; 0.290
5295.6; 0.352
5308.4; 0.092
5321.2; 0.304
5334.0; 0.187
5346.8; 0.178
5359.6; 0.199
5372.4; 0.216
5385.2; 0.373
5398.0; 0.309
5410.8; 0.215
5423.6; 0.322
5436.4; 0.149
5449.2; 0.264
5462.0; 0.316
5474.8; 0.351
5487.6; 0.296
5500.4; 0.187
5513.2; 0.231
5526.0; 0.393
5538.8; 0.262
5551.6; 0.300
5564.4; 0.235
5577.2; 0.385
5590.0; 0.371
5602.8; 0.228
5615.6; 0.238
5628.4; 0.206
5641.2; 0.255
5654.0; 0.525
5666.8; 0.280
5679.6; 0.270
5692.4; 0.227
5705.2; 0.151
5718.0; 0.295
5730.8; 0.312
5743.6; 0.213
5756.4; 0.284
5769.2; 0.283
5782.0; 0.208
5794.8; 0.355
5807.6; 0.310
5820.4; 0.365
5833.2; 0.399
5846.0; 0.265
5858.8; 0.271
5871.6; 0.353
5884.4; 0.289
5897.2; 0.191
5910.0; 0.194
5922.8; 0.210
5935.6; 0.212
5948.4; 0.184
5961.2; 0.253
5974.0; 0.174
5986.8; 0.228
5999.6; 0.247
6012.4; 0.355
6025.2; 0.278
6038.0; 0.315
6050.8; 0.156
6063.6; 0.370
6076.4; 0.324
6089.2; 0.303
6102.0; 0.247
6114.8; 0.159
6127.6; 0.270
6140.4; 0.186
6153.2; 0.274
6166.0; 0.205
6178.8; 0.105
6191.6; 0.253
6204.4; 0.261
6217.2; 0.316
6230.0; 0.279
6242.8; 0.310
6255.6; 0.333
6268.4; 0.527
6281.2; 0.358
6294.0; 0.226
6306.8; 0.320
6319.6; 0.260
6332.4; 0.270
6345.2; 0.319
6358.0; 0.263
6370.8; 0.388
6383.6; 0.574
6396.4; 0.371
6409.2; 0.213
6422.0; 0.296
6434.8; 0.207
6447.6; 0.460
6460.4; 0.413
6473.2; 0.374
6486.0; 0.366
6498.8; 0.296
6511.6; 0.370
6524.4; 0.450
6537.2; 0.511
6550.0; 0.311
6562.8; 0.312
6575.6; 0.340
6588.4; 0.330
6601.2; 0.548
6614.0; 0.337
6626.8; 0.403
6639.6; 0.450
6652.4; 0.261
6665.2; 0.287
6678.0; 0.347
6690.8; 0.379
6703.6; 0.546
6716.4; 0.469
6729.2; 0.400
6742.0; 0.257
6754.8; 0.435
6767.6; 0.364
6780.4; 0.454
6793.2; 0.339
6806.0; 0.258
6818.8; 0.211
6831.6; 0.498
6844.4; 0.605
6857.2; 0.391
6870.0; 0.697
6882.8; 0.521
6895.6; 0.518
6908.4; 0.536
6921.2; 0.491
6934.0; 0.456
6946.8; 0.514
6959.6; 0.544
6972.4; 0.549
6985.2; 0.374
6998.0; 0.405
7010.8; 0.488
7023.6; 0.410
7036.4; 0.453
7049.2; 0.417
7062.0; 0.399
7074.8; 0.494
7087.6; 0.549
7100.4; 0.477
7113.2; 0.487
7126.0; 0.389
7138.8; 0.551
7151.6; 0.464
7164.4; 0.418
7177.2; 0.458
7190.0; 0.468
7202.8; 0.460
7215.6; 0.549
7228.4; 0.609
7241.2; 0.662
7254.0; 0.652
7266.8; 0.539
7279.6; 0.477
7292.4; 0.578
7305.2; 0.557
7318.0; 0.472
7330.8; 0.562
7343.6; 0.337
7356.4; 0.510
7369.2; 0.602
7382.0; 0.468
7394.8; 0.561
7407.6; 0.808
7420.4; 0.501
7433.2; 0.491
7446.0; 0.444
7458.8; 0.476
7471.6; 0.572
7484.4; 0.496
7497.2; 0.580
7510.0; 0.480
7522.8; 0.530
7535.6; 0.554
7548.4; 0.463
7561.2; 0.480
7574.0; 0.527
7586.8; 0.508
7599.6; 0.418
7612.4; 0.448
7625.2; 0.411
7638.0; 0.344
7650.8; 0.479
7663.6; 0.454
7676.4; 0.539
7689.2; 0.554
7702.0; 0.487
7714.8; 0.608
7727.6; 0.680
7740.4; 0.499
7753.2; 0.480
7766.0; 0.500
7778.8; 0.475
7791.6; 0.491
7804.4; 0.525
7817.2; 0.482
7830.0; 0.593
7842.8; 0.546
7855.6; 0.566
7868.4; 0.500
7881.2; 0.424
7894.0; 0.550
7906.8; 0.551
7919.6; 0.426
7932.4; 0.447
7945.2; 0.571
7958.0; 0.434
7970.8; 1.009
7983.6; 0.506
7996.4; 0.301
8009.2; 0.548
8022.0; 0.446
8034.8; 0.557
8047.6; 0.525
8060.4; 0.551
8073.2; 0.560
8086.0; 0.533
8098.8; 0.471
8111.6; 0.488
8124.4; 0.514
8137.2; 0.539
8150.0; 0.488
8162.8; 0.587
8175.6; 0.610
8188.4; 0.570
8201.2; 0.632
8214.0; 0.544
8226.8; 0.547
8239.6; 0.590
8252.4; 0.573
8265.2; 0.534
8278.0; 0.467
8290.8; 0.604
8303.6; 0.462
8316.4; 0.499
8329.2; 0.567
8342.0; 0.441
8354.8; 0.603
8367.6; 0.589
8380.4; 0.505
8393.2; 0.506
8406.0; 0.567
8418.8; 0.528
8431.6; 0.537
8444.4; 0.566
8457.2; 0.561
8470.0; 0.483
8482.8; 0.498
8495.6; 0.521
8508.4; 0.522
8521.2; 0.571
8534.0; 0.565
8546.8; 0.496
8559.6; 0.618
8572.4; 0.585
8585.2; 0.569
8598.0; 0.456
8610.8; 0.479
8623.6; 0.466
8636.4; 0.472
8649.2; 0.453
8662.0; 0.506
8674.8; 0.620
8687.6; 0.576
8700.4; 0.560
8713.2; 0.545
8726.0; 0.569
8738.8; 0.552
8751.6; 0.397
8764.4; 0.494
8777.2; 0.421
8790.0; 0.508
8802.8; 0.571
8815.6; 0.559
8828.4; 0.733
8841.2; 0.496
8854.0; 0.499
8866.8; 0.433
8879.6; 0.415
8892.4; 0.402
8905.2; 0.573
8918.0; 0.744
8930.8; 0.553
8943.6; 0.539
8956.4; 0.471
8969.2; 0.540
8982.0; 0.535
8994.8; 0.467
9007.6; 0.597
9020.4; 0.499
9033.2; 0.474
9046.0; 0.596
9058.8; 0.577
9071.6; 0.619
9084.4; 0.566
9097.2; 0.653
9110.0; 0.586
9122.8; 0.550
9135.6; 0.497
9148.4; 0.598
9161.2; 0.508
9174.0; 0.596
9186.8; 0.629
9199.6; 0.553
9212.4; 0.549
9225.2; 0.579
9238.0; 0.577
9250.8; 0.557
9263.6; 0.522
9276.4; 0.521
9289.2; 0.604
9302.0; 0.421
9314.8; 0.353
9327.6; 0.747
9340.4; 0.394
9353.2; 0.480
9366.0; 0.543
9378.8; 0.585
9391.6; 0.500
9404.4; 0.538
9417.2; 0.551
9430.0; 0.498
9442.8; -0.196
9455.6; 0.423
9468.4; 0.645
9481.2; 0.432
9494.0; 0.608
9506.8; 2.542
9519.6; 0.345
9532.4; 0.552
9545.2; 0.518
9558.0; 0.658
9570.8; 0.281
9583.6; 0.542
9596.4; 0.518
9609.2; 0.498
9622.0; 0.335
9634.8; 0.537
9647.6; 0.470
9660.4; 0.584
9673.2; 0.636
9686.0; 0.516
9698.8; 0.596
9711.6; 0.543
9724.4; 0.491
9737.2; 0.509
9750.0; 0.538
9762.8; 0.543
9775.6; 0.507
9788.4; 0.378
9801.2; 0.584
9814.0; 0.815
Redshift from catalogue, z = 0.714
